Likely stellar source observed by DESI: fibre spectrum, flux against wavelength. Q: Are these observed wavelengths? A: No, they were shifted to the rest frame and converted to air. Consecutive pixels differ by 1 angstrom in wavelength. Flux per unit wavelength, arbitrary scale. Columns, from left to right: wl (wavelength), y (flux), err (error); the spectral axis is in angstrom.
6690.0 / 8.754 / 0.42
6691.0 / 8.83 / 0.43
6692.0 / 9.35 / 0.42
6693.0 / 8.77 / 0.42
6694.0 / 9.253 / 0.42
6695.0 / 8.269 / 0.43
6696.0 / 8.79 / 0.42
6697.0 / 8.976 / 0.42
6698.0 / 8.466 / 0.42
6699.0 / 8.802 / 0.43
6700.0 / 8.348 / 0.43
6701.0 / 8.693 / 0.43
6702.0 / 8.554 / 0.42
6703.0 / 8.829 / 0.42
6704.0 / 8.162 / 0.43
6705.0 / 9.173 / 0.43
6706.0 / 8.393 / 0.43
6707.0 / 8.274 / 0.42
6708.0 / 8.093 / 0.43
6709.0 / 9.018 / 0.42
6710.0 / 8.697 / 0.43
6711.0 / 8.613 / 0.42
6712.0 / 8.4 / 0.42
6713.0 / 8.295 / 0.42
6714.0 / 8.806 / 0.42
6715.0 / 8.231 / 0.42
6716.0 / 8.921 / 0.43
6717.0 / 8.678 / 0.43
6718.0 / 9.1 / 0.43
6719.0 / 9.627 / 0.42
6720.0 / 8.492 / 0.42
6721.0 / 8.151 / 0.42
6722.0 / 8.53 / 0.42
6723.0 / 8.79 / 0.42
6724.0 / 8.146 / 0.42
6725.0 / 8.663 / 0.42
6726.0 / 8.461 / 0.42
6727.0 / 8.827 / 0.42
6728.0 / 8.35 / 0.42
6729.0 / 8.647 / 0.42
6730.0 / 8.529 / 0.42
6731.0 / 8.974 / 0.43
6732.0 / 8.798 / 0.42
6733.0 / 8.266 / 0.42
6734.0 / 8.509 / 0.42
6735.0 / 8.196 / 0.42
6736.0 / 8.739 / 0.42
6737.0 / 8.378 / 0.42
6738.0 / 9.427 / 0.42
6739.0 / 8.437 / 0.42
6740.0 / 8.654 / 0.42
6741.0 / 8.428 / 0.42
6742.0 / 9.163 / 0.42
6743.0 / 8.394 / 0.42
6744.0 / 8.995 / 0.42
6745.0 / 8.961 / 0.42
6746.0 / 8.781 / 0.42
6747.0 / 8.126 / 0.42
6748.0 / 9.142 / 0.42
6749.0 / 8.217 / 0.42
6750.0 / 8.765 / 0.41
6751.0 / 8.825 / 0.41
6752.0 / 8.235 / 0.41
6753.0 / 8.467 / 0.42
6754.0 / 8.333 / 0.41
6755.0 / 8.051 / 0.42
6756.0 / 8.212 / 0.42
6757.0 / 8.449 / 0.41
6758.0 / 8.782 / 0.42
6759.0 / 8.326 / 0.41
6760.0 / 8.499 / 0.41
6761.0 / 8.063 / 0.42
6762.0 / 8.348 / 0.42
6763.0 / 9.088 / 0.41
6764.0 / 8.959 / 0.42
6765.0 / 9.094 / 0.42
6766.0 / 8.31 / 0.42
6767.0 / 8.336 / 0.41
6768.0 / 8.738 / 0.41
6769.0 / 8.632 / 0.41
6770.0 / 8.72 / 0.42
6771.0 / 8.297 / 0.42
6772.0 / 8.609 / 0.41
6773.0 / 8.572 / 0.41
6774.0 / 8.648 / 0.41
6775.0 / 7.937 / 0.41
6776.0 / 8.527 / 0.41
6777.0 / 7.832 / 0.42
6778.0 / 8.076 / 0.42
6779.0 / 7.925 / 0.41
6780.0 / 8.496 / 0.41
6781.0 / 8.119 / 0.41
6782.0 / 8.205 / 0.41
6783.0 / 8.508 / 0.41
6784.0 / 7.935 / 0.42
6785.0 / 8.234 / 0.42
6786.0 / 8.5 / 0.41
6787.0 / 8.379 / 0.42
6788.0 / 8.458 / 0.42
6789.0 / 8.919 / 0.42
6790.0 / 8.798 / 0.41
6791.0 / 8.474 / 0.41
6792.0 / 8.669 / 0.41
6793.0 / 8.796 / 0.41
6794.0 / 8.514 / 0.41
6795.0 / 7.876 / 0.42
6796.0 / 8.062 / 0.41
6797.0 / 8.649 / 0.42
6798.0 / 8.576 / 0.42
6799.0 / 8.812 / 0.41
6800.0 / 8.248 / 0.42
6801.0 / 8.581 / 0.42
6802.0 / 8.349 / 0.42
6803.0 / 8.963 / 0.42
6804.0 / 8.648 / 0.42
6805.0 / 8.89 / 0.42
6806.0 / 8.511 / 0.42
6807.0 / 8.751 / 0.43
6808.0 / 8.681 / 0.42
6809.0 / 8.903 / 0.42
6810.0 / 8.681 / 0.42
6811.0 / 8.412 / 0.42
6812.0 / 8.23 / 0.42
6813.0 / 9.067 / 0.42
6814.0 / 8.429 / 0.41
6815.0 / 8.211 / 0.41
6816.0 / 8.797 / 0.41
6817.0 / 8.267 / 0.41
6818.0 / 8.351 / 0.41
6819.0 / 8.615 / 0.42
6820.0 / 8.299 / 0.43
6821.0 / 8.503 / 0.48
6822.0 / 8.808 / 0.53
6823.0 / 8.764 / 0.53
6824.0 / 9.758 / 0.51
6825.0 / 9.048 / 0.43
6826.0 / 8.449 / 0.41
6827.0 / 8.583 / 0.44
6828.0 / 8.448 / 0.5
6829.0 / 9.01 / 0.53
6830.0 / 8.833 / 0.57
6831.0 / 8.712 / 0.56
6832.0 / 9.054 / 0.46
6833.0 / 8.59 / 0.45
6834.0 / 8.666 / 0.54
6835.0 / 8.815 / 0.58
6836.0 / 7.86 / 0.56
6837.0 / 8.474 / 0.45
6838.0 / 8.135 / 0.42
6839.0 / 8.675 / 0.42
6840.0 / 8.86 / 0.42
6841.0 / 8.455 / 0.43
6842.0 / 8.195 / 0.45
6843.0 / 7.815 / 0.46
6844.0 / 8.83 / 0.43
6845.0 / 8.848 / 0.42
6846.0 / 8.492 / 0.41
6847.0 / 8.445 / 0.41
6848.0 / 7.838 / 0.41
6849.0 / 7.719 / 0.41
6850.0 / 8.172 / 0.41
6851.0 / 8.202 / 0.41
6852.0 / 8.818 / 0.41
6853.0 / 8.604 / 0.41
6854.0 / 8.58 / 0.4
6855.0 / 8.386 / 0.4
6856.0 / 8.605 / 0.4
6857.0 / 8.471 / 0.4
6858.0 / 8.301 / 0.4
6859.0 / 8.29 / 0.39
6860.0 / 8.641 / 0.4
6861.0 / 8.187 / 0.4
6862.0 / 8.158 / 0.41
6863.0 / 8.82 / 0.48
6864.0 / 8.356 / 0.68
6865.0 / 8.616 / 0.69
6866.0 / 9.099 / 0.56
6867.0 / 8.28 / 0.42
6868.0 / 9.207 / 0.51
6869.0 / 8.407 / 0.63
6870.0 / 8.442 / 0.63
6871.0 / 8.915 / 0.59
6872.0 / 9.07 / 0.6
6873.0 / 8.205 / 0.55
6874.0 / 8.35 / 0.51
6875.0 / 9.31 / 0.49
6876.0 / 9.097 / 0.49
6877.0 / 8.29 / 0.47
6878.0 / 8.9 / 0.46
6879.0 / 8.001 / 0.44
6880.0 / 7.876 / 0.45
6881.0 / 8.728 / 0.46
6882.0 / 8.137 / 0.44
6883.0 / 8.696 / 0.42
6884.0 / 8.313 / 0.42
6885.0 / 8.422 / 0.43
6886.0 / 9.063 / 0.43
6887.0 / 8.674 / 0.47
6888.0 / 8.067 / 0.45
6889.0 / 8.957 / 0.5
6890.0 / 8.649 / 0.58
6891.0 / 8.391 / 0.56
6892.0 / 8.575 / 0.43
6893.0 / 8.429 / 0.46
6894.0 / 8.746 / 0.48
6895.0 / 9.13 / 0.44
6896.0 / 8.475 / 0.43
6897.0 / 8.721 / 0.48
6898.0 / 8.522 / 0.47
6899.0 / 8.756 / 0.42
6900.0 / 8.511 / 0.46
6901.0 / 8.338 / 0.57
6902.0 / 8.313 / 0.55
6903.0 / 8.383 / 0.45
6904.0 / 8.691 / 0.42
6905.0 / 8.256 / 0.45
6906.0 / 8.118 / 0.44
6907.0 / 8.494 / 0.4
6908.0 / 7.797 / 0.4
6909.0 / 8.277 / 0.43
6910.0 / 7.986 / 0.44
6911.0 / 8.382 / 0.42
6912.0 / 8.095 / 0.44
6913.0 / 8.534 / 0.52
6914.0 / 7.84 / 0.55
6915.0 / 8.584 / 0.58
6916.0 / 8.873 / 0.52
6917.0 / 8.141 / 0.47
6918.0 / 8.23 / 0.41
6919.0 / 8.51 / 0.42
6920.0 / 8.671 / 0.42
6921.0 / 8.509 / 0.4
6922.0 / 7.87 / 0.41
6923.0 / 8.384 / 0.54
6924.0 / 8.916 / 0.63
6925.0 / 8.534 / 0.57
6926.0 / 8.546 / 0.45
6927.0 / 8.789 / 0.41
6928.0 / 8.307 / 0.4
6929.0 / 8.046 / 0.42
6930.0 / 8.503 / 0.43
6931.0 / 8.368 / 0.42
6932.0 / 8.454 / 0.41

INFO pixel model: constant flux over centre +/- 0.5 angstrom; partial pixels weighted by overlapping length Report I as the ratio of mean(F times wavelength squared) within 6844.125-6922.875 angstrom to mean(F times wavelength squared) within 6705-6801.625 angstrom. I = 1.03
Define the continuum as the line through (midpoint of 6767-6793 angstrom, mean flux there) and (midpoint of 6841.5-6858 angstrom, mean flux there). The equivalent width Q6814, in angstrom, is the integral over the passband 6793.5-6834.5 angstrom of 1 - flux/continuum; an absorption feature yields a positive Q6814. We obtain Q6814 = -1.12 angstrom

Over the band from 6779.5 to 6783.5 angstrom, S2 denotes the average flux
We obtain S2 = 8.33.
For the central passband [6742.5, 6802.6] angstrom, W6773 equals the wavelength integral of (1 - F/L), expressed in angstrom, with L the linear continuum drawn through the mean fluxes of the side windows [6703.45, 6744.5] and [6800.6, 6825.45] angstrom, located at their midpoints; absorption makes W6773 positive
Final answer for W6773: 1.16 angstrom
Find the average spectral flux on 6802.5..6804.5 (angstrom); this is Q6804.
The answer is 8.81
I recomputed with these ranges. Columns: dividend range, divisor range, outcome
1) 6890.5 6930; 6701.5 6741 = 1.03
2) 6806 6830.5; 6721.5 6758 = 1.03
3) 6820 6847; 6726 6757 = 1.03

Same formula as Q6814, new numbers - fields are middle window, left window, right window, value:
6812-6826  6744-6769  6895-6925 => -0.3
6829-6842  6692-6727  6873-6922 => -0.1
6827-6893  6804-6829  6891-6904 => 0.6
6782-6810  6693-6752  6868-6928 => 0.1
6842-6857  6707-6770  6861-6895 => 0.4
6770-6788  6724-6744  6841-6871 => 0.5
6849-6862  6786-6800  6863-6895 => 0.3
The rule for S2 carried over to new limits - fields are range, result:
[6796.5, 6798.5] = 8.61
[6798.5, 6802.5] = 8.5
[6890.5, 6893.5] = 8.46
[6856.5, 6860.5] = 8.43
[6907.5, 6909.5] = 8.04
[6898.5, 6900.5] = 8.63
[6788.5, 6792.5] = 8.71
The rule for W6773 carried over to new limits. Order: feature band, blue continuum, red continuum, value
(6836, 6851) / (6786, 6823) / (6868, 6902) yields 0.42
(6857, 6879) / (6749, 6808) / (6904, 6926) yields -0.55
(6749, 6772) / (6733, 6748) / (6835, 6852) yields 0.21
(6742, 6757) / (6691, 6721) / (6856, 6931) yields 0.15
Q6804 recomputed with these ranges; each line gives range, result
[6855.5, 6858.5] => 8.46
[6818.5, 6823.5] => 8.6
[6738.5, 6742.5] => 8.67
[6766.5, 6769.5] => 8.57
